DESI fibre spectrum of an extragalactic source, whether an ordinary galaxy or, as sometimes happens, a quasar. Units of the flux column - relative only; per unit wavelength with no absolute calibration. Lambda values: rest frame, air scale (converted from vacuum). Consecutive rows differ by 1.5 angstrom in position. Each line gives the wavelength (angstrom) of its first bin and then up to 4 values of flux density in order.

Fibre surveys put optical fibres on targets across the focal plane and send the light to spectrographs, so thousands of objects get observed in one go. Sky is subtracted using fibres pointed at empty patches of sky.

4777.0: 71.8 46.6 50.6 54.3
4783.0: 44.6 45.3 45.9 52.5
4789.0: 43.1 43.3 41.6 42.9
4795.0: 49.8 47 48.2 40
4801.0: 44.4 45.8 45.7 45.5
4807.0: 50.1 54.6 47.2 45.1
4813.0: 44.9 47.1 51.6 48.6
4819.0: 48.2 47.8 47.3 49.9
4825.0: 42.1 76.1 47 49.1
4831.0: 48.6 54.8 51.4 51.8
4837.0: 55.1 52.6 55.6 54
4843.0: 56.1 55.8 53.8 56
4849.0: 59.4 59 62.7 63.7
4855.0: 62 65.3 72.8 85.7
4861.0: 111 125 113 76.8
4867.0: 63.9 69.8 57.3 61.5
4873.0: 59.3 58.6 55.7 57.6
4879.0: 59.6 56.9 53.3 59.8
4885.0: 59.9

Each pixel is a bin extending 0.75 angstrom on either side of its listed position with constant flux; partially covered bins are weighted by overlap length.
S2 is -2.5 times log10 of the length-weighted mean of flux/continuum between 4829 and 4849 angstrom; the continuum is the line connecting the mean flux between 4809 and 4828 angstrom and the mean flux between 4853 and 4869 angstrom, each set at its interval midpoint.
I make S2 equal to 0.22 mag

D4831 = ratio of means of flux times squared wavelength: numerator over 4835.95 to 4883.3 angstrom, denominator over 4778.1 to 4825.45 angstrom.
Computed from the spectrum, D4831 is 1.44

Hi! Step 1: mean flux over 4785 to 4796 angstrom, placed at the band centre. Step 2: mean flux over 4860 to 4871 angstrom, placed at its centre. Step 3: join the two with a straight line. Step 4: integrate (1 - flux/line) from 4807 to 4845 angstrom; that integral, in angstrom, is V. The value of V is 8.1 angstrom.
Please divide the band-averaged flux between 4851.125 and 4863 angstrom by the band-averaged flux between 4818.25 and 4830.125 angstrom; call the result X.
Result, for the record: 1.57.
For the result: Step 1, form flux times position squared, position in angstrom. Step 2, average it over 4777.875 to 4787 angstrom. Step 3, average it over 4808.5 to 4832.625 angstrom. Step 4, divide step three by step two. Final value 1.1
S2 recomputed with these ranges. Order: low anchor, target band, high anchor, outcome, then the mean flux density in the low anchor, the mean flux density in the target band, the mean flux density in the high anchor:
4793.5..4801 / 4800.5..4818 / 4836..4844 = 0.01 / 45.7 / 47.6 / 54.6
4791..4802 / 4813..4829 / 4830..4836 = -0.02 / 44.8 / 50.3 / 51.5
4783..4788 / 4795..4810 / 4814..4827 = 0.04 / 47.2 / 47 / 50.6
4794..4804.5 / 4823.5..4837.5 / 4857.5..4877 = 0.15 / 45.8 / 52.7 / 77.5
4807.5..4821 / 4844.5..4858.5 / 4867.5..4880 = -0.10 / 48.4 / 61.1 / 59.9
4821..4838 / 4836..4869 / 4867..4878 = -0.22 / 52.1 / 69.4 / 60.3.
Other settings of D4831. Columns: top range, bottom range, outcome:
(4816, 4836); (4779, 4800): 1.11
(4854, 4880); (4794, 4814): 1.61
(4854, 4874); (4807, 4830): 1.60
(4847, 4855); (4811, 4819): 1.29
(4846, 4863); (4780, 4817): 1.60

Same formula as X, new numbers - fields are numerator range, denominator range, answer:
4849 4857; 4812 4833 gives 1.24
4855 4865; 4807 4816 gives 1.92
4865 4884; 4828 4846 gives 1.14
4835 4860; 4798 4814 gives 1.29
